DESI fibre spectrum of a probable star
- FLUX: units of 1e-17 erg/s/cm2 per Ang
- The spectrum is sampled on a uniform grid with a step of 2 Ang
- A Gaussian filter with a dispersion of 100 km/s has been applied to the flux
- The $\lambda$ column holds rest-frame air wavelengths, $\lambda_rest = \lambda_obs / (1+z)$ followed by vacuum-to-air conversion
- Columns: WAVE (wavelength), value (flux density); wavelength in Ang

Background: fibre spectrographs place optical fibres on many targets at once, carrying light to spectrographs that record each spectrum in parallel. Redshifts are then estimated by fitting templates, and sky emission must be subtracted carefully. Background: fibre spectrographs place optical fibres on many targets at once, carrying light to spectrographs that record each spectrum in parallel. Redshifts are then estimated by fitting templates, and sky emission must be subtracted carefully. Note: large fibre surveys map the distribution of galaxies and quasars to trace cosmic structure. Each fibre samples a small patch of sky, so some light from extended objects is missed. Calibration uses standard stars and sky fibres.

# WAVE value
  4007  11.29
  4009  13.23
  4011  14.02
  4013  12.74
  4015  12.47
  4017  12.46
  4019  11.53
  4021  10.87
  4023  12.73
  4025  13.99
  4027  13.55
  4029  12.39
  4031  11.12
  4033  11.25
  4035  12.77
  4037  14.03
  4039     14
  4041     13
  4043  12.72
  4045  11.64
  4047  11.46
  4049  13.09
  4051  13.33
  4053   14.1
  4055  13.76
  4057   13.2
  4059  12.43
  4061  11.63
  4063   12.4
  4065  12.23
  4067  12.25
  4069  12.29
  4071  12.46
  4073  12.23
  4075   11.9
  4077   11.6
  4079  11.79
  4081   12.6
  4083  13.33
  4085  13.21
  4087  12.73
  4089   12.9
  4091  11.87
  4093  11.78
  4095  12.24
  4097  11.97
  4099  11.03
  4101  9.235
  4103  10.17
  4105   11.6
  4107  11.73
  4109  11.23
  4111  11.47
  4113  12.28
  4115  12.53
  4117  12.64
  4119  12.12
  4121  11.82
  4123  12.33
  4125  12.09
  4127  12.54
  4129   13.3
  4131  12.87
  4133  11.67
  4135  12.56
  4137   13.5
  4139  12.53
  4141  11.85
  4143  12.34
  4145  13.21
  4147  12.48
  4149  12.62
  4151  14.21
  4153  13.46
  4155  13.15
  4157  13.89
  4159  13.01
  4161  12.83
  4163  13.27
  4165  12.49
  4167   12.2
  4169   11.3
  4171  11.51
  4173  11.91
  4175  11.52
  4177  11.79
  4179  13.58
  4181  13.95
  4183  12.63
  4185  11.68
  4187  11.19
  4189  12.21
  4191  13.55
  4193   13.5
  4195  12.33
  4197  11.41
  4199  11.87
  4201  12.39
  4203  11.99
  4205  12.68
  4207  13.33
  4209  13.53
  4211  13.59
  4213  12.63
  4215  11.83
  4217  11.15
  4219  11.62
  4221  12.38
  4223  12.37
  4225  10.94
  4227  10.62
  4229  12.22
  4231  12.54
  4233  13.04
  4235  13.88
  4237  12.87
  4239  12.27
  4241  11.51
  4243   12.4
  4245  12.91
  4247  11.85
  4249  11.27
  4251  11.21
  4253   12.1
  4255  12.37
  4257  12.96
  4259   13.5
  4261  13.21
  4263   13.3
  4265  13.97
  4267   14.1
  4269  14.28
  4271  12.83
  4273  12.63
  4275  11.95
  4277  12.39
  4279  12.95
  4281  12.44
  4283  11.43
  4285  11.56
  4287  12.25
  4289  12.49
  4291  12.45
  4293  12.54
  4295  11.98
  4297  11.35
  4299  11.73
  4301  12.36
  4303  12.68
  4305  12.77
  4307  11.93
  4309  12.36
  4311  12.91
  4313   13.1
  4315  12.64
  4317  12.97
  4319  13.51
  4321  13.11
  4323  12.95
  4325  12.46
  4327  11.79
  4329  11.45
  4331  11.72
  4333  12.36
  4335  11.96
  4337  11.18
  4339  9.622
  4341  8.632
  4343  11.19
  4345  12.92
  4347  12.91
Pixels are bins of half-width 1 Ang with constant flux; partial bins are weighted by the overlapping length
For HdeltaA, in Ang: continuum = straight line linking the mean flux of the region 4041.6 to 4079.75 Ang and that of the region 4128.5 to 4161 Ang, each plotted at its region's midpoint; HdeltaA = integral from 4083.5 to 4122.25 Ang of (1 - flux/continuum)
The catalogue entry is 2.6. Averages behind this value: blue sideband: 12.5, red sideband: 12.9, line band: 11.8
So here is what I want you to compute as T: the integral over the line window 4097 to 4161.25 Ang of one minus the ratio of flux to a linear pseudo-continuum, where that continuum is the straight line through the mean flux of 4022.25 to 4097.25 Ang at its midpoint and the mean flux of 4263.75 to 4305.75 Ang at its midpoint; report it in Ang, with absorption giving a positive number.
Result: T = 1.3 Ang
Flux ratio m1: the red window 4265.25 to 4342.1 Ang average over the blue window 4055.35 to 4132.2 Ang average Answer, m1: 1.0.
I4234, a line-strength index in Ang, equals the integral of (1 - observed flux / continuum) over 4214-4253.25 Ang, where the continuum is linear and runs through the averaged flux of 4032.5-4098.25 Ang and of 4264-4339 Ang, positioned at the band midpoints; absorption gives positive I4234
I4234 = 1.3 Ang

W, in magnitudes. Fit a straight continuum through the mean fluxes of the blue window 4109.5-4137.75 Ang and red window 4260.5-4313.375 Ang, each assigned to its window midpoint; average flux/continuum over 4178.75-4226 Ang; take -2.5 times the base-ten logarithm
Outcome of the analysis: 0.01 mag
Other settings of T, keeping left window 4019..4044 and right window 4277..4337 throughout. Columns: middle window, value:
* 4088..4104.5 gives 1.54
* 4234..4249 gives -0.04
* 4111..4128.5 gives 0.39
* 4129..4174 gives -0.63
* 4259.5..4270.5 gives -1.19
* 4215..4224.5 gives 0.47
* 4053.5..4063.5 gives -0.12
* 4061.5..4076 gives 0.44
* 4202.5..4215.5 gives -0.44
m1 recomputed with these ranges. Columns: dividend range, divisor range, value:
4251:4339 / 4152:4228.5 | 1.01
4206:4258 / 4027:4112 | 1.00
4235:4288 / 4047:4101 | 1.02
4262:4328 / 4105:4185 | 1.01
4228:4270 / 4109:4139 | 1.03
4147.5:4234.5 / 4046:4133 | 1.02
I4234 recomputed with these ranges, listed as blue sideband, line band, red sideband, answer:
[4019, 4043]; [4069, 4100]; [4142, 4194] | 1.0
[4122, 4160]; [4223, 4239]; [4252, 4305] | 0.5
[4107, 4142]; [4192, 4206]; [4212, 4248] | -0.1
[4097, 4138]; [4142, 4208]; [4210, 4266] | -2.4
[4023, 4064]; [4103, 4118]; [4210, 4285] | 1.0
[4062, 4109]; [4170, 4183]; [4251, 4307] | -0.2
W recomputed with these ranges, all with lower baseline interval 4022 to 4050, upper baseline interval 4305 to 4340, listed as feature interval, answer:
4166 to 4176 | 0.07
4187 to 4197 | -0.01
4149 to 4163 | -0.07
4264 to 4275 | -0.09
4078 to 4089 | -0.01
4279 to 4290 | 0.02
